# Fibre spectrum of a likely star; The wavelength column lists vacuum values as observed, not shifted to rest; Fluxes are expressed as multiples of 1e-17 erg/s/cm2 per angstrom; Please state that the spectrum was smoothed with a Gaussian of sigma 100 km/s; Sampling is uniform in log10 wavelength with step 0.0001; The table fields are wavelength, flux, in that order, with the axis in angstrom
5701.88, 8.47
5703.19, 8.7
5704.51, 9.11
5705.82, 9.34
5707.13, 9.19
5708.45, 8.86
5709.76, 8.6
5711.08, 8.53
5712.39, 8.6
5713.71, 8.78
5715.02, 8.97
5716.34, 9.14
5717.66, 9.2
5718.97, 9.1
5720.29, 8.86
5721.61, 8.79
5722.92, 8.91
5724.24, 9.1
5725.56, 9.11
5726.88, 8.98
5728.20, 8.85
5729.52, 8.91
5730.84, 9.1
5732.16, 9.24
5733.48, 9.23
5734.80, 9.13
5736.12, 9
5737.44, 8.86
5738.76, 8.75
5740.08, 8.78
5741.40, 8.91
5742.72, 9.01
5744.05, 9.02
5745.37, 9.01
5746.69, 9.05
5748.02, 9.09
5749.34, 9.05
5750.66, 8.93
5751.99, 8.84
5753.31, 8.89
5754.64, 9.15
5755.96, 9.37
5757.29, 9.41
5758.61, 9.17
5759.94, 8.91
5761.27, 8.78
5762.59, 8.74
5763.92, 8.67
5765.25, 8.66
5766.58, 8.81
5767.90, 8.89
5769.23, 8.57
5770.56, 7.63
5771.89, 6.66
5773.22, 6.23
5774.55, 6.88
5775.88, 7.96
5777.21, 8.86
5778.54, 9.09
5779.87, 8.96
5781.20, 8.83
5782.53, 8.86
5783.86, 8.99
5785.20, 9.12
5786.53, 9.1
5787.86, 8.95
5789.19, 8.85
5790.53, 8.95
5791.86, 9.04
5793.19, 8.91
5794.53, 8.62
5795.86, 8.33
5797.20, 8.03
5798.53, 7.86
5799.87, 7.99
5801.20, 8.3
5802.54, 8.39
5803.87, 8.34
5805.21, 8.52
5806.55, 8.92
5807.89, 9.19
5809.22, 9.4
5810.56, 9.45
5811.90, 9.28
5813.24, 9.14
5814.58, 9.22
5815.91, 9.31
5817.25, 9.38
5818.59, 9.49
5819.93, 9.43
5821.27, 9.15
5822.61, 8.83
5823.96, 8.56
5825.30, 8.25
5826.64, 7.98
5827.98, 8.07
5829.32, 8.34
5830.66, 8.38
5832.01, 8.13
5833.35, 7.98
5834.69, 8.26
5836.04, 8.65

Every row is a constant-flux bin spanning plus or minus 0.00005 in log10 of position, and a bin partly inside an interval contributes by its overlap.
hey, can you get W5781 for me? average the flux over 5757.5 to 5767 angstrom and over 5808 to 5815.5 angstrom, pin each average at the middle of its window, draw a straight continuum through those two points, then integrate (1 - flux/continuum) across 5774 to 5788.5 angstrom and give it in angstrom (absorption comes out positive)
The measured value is 0.5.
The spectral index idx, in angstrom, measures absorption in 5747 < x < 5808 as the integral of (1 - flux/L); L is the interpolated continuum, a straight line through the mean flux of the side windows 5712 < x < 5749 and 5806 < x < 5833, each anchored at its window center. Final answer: 2.2 angstrom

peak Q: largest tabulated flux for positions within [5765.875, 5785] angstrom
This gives 9.09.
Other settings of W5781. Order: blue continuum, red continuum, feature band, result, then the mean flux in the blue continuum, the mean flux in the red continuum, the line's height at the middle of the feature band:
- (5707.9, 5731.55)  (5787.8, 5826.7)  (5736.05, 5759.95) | -0.4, 8.91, 8.81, 8.88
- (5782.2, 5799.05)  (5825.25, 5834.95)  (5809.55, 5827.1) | -1.5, 8.74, 8.17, 8.34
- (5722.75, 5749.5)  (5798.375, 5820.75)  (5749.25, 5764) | 0.0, 9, 8.95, 8.99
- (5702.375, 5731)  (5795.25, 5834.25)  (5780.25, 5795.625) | -0.3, 8.94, 8.68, 8.75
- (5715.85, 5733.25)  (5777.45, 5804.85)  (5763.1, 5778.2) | 1.3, 9.02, 8.68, 8.78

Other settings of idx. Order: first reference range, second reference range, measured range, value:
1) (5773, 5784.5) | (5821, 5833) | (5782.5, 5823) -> -2.46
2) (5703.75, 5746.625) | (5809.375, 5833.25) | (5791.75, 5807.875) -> 0.76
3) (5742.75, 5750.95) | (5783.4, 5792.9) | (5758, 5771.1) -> 0.47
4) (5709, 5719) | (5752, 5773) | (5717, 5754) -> -0.97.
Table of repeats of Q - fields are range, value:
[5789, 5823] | 9.49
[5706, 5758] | 9.41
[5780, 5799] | 9.12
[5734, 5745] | 9.13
